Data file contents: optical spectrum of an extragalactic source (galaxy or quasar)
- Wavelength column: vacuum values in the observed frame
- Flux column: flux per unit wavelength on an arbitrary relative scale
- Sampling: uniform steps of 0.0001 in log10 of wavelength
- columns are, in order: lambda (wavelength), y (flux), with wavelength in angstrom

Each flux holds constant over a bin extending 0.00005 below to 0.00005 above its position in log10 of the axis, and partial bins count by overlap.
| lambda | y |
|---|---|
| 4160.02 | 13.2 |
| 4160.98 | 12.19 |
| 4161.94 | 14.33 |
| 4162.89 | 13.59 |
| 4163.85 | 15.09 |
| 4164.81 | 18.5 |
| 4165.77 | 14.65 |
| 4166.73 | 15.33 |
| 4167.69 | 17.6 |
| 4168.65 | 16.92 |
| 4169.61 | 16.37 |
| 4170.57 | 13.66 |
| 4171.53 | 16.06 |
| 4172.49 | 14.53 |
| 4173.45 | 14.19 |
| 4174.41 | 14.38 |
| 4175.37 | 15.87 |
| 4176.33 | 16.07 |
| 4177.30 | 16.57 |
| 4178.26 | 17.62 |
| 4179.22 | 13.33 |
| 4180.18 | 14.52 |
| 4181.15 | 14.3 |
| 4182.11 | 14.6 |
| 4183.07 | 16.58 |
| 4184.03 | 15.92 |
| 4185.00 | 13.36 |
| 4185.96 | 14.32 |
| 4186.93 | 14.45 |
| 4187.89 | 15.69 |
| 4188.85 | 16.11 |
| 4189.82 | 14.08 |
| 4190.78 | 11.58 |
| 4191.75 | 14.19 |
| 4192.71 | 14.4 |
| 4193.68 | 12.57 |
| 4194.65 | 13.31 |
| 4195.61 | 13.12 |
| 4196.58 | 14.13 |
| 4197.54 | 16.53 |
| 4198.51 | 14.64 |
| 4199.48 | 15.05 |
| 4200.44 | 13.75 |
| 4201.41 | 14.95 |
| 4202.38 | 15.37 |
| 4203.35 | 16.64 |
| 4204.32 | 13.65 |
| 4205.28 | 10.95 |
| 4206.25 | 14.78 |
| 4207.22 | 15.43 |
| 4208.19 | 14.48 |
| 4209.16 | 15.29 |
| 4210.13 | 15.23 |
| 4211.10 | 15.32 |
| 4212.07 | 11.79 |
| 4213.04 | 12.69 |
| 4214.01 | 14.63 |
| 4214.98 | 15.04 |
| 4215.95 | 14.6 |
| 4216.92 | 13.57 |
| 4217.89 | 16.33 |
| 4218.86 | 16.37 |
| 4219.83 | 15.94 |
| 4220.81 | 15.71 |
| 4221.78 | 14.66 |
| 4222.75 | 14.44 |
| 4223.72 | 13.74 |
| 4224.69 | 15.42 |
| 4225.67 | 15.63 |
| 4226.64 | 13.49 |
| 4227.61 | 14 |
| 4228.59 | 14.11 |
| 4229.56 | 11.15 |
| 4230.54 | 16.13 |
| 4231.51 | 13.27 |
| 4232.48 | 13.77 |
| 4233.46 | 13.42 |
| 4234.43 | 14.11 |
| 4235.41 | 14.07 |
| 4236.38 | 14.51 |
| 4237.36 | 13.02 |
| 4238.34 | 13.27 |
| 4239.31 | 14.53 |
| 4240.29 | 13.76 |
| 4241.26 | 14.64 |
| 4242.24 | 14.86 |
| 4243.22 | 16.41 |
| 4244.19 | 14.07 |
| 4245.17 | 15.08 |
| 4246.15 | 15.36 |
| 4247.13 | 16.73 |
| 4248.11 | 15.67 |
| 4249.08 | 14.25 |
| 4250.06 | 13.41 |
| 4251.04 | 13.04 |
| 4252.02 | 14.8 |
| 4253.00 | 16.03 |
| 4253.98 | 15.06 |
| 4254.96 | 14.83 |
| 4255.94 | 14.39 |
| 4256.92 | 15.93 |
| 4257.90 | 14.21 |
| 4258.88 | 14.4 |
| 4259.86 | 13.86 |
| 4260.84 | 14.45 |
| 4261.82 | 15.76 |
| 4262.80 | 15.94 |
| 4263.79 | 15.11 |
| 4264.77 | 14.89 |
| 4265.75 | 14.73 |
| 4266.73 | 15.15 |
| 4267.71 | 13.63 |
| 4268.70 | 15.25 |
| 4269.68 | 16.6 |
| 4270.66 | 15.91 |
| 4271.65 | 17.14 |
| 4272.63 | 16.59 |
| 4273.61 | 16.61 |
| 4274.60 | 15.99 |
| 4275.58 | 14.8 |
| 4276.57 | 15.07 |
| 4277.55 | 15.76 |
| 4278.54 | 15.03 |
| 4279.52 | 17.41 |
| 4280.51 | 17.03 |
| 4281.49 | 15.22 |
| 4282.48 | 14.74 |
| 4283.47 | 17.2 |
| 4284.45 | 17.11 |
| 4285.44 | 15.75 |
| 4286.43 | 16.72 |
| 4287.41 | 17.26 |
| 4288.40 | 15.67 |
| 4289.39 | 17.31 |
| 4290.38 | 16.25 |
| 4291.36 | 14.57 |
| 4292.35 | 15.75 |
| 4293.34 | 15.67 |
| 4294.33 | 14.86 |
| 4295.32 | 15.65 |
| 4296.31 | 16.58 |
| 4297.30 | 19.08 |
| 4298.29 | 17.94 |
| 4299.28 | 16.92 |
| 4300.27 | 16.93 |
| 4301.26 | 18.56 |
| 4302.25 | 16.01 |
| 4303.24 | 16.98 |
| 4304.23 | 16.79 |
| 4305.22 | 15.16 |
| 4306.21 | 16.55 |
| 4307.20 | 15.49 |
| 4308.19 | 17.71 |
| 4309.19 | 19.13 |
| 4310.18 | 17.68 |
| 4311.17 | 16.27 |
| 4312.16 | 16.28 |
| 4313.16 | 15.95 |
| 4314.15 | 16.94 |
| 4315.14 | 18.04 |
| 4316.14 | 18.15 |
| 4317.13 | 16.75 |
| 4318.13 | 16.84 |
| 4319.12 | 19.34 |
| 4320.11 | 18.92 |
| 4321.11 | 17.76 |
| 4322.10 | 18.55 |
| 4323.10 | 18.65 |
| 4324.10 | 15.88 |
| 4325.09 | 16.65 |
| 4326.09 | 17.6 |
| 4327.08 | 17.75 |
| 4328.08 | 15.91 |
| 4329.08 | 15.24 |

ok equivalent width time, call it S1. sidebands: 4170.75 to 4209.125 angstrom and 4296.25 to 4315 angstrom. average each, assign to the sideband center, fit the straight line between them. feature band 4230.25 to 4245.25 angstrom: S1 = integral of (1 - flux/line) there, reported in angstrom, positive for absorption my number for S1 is 1.3 angstrom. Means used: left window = 14.7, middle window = 14.3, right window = 17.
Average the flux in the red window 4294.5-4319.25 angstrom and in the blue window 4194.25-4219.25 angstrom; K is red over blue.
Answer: 1.17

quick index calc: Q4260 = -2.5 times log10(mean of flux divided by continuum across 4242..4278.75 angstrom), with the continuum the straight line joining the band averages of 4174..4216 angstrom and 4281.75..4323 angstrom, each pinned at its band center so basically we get 0.06 mag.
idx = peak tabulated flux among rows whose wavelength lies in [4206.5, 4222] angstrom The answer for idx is 16.37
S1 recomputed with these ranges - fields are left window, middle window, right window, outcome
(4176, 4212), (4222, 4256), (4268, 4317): 2.3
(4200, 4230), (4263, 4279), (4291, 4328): 0.5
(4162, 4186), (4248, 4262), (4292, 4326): 1.5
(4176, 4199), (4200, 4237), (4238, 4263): 0.7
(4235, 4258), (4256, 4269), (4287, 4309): 0.3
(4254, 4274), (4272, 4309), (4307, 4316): -0.1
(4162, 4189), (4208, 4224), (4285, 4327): 1.1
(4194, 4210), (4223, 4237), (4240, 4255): 0.7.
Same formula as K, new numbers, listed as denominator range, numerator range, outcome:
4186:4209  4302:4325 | 1.20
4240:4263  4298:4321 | 1.16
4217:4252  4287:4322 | 1.17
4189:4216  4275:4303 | 1.15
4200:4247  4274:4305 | 1.13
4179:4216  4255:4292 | 1.09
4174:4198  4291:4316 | 1.14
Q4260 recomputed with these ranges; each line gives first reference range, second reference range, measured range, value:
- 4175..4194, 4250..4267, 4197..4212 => 0.01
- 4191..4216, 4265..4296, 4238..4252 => 0.03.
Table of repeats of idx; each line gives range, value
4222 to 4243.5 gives 16.41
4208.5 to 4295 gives 17.41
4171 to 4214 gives 17.62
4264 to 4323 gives 19.34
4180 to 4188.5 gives 16.58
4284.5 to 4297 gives 17.31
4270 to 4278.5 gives 17.14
